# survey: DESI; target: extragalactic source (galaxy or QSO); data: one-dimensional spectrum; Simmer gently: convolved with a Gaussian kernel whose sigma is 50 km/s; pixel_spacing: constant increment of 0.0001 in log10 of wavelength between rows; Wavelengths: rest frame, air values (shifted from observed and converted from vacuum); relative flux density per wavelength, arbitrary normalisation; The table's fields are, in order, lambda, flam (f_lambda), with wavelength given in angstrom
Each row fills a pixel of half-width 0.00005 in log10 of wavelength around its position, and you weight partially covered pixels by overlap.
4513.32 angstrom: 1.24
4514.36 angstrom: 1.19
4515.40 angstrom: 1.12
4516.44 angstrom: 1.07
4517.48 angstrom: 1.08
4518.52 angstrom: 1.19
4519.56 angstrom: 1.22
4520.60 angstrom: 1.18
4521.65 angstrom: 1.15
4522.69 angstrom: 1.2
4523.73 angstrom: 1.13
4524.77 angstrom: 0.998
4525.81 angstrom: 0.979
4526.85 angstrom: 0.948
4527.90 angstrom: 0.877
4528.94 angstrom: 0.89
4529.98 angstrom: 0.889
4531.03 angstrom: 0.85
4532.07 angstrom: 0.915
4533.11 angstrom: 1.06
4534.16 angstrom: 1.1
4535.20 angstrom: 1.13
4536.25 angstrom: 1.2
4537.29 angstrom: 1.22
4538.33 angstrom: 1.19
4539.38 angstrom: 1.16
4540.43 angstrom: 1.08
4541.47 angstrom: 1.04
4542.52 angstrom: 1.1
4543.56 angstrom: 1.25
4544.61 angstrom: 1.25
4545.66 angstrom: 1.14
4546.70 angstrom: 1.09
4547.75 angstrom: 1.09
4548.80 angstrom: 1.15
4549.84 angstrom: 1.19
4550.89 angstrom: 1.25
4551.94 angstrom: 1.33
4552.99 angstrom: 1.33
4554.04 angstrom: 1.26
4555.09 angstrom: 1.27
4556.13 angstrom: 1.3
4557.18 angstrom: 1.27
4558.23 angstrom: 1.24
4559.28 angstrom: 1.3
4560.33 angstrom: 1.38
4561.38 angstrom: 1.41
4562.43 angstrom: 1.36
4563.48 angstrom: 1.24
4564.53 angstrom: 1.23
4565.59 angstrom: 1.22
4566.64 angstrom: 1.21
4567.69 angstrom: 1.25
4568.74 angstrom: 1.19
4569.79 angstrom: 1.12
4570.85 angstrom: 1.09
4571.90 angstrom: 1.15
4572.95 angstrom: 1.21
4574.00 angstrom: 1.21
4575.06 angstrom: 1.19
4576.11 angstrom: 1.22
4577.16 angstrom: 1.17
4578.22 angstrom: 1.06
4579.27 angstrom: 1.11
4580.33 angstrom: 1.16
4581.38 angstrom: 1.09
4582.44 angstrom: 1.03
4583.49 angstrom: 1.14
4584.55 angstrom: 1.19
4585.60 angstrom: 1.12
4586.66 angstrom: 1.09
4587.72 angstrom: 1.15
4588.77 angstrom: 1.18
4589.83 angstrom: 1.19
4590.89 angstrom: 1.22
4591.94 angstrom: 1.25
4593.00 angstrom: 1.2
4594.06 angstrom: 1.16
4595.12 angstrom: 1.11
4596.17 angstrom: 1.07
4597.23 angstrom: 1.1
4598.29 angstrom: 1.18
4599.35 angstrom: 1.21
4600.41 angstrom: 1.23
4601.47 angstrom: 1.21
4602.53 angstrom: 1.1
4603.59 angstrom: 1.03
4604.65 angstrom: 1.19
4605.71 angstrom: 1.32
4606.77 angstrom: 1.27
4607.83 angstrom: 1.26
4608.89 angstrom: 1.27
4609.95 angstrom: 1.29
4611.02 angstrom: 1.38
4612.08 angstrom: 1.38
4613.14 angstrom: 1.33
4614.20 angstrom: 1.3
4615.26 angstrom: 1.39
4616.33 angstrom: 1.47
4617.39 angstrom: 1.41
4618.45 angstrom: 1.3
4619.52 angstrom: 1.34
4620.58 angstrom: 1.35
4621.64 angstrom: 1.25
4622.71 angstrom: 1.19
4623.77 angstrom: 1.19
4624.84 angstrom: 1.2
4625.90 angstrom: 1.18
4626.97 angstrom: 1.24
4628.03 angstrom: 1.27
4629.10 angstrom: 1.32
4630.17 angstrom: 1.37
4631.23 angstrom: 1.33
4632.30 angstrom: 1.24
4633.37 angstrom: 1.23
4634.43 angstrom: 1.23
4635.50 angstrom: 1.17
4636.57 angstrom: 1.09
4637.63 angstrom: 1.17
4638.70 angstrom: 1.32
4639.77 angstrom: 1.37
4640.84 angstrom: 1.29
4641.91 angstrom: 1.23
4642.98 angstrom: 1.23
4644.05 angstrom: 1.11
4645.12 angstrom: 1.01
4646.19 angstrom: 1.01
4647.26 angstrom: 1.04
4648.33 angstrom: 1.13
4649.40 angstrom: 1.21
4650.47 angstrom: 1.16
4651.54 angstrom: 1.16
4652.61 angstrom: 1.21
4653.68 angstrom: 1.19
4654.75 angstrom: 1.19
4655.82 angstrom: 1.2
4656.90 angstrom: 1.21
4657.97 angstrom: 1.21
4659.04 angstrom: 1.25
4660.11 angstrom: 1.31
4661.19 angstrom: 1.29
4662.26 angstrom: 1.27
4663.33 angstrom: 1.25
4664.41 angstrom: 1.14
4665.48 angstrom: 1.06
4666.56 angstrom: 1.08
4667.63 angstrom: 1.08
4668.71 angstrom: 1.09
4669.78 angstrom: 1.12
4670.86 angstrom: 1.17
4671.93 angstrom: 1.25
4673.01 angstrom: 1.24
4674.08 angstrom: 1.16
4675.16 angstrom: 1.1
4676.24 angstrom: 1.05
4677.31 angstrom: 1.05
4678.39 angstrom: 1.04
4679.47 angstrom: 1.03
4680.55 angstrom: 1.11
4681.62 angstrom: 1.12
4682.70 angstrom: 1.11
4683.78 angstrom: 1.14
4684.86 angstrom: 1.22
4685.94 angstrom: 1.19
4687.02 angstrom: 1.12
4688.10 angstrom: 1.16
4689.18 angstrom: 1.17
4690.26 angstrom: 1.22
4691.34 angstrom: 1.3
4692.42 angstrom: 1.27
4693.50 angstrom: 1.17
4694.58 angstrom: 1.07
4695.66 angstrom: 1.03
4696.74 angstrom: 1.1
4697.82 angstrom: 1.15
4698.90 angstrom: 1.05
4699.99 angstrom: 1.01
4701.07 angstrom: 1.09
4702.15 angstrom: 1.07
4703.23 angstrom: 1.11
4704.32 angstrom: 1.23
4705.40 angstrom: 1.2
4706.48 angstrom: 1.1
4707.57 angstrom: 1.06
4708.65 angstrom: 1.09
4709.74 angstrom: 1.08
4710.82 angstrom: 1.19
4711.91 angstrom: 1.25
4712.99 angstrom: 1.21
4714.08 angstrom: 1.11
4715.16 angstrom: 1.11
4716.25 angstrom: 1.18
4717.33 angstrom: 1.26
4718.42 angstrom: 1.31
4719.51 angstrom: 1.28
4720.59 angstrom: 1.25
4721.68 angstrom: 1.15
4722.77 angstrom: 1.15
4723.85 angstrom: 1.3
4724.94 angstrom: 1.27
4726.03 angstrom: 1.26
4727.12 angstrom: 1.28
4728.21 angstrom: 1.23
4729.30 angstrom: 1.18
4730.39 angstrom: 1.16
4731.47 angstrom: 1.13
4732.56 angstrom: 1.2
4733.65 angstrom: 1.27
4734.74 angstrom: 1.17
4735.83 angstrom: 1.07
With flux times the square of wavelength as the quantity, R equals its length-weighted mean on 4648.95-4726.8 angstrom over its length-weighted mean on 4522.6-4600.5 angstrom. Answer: 1.1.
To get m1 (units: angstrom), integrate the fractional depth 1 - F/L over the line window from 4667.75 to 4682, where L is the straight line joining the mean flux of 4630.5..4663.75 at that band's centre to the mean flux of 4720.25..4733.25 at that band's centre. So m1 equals 1.1 angstrom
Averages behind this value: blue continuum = 1.2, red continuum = 1.21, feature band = 1.12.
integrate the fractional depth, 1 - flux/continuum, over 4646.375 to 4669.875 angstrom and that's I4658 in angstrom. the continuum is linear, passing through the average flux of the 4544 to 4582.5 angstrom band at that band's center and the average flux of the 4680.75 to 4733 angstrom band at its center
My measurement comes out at 0.2 angstrom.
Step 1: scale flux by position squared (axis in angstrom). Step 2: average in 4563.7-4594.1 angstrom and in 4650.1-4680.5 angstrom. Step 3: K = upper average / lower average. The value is 1.03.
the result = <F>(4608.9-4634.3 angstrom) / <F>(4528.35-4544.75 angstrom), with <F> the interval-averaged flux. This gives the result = 1.21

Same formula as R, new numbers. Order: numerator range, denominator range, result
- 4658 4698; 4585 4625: 0.96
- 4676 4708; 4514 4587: 1.04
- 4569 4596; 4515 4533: 1.14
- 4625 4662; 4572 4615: 1.04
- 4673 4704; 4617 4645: 0.92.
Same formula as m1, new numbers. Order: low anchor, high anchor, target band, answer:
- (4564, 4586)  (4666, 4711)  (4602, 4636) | -3.8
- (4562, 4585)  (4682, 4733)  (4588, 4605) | 0.1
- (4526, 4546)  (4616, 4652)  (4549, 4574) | -3.2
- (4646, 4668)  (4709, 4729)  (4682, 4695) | 0.2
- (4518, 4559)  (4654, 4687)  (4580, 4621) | -2.8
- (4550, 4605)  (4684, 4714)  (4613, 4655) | -2.3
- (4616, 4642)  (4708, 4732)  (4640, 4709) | 4.8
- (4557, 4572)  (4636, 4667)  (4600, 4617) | -0.9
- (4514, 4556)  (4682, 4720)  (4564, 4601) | -1.1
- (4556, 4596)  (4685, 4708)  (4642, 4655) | 0.2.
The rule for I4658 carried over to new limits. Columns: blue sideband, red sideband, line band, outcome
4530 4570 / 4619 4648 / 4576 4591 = 0.82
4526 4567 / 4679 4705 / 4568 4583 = 0.17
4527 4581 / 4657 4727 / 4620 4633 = -1.08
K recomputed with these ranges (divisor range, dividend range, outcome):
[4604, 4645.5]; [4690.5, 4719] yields 0.94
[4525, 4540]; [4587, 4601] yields 1.17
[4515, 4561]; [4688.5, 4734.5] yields 1.11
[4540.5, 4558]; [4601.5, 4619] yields 1.10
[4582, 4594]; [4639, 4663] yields 1.06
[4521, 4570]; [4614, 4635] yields 1.15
